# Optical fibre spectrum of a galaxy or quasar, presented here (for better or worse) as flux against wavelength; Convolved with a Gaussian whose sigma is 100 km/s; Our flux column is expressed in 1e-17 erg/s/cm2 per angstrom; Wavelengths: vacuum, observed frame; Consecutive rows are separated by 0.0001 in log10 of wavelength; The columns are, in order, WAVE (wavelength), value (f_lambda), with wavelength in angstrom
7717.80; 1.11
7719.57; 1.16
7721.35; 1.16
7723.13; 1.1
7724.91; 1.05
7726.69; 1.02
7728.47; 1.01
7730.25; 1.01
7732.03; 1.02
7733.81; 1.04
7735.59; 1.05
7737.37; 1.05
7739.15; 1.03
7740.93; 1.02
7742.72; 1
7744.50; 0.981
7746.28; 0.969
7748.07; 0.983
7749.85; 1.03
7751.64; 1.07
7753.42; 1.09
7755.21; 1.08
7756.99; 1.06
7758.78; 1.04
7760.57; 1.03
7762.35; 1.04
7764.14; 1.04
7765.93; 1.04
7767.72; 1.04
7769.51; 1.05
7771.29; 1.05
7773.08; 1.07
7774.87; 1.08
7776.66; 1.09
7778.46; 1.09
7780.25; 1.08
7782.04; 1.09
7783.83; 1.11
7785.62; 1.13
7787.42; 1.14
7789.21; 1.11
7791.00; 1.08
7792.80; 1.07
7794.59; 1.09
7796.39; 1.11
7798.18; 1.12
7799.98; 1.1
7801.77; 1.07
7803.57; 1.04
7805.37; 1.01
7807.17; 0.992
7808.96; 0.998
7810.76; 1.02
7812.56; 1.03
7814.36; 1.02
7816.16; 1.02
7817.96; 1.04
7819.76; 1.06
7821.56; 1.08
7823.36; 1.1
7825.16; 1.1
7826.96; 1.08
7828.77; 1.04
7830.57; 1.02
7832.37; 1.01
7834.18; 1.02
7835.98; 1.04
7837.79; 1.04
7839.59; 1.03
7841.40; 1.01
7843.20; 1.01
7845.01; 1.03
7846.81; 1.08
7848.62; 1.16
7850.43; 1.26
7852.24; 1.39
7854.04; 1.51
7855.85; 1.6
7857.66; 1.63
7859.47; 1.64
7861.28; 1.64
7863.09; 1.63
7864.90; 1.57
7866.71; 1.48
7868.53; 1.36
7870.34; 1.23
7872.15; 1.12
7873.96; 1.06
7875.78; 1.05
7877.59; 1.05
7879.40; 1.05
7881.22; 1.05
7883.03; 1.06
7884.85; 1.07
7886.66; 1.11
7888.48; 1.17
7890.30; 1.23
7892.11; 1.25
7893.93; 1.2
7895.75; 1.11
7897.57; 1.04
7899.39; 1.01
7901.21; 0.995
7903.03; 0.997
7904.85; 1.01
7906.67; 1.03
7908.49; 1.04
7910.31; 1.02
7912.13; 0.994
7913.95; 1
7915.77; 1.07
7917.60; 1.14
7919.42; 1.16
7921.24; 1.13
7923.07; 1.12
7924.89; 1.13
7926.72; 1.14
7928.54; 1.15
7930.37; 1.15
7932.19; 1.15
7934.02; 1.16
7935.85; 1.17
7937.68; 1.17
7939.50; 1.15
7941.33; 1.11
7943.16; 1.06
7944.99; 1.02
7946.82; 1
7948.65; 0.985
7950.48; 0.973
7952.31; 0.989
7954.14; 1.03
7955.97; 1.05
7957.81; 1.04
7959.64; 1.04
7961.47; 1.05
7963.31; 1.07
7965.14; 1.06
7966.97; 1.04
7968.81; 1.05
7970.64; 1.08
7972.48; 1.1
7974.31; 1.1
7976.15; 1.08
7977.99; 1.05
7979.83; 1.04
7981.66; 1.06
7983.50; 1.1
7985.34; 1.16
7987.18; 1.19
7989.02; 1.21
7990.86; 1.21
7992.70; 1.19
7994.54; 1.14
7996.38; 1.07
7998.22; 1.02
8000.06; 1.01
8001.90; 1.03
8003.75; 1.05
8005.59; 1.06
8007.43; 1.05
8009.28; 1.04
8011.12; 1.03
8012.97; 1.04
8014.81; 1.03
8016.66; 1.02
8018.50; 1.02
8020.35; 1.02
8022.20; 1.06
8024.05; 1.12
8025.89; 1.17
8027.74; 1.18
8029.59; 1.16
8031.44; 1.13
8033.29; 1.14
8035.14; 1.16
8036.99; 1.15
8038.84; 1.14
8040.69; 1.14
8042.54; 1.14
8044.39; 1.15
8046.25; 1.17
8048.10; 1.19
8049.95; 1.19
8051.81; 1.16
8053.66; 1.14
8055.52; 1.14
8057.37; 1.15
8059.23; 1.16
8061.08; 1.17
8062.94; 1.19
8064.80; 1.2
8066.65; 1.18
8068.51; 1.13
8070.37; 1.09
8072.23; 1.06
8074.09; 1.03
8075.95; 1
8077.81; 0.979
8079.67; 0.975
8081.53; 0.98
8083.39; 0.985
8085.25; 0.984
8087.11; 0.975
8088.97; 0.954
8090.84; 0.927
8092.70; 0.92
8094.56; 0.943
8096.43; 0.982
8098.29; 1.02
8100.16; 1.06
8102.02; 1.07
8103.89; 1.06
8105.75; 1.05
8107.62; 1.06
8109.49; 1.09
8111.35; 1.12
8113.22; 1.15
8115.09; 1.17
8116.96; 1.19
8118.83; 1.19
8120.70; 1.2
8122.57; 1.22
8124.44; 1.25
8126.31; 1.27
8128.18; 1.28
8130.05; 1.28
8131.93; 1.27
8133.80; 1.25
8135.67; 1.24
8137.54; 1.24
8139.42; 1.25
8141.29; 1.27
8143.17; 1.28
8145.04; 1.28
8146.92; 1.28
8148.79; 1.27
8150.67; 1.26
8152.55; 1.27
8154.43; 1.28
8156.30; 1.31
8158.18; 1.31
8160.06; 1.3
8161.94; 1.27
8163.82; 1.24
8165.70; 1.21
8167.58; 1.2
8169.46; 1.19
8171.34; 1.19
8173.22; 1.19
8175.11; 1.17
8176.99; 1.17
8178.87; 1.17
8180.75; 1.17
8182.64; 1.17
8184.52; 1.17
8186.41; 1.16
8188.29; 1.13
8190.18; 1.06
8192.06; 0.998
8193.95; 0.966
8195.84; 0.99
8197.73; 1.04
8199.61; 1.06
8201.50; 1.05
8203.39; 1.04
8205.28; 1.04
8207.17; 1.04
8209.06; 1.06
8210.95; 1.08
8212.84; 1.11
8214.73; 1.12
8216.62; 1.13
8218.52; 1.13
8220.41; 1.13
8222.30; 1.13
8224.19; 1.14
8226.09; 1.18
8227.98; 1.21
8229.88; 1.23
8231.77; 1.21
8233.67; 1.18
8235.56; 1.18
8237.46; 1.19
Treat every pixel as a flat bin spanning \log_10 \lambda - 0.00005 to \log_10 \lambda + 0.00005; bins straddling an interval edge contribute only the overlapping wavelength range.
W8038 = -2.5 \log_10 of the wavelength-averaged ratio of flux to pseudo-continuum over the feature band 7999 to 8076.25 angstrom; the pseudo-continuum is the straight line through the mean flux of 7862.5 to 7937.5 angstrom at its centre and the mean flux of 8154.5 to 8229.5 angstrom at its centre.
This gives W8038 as 0.03 mag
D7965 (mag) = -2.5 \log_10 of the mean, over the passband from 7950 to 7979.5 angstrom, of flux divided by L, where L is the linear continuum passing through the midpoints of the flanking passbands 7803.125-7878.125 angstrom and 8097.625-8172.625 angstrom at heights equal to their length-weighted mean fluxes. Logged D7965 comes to 0.14 mag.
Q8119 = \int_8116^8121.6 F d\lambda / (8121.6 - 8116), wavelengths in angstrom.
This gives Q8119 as 1.19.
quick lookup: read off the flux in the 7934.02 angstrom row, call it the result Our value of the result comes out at 1.16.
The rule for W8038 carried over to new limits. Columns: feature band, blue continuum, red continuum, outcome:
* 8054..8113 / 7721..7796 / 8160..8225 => 0.052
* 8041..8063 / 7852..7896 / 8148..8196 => 0.063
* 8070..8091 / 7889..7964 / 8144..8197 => 0.158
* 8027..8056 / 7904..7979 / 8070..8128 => -0.084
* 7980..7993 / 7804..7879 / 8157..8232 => 0.008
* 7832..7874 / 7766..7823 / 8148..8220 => -0.185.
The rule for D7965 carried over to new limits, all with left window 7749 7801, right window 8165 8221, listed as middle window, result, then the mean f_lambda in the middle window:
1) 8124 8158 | -0.15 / 1.27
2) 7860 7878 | -0.22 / 1.33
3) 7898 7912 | 0.08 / 1.01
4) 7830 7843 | 0.06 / 1.02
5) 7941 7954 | 0.08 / 1.02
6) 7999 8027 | 0.05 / 1.05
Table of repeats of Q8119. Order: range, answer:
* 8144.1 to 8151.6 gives 1.27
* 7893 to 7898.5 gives 1.12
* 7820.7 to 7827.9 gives 1.09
